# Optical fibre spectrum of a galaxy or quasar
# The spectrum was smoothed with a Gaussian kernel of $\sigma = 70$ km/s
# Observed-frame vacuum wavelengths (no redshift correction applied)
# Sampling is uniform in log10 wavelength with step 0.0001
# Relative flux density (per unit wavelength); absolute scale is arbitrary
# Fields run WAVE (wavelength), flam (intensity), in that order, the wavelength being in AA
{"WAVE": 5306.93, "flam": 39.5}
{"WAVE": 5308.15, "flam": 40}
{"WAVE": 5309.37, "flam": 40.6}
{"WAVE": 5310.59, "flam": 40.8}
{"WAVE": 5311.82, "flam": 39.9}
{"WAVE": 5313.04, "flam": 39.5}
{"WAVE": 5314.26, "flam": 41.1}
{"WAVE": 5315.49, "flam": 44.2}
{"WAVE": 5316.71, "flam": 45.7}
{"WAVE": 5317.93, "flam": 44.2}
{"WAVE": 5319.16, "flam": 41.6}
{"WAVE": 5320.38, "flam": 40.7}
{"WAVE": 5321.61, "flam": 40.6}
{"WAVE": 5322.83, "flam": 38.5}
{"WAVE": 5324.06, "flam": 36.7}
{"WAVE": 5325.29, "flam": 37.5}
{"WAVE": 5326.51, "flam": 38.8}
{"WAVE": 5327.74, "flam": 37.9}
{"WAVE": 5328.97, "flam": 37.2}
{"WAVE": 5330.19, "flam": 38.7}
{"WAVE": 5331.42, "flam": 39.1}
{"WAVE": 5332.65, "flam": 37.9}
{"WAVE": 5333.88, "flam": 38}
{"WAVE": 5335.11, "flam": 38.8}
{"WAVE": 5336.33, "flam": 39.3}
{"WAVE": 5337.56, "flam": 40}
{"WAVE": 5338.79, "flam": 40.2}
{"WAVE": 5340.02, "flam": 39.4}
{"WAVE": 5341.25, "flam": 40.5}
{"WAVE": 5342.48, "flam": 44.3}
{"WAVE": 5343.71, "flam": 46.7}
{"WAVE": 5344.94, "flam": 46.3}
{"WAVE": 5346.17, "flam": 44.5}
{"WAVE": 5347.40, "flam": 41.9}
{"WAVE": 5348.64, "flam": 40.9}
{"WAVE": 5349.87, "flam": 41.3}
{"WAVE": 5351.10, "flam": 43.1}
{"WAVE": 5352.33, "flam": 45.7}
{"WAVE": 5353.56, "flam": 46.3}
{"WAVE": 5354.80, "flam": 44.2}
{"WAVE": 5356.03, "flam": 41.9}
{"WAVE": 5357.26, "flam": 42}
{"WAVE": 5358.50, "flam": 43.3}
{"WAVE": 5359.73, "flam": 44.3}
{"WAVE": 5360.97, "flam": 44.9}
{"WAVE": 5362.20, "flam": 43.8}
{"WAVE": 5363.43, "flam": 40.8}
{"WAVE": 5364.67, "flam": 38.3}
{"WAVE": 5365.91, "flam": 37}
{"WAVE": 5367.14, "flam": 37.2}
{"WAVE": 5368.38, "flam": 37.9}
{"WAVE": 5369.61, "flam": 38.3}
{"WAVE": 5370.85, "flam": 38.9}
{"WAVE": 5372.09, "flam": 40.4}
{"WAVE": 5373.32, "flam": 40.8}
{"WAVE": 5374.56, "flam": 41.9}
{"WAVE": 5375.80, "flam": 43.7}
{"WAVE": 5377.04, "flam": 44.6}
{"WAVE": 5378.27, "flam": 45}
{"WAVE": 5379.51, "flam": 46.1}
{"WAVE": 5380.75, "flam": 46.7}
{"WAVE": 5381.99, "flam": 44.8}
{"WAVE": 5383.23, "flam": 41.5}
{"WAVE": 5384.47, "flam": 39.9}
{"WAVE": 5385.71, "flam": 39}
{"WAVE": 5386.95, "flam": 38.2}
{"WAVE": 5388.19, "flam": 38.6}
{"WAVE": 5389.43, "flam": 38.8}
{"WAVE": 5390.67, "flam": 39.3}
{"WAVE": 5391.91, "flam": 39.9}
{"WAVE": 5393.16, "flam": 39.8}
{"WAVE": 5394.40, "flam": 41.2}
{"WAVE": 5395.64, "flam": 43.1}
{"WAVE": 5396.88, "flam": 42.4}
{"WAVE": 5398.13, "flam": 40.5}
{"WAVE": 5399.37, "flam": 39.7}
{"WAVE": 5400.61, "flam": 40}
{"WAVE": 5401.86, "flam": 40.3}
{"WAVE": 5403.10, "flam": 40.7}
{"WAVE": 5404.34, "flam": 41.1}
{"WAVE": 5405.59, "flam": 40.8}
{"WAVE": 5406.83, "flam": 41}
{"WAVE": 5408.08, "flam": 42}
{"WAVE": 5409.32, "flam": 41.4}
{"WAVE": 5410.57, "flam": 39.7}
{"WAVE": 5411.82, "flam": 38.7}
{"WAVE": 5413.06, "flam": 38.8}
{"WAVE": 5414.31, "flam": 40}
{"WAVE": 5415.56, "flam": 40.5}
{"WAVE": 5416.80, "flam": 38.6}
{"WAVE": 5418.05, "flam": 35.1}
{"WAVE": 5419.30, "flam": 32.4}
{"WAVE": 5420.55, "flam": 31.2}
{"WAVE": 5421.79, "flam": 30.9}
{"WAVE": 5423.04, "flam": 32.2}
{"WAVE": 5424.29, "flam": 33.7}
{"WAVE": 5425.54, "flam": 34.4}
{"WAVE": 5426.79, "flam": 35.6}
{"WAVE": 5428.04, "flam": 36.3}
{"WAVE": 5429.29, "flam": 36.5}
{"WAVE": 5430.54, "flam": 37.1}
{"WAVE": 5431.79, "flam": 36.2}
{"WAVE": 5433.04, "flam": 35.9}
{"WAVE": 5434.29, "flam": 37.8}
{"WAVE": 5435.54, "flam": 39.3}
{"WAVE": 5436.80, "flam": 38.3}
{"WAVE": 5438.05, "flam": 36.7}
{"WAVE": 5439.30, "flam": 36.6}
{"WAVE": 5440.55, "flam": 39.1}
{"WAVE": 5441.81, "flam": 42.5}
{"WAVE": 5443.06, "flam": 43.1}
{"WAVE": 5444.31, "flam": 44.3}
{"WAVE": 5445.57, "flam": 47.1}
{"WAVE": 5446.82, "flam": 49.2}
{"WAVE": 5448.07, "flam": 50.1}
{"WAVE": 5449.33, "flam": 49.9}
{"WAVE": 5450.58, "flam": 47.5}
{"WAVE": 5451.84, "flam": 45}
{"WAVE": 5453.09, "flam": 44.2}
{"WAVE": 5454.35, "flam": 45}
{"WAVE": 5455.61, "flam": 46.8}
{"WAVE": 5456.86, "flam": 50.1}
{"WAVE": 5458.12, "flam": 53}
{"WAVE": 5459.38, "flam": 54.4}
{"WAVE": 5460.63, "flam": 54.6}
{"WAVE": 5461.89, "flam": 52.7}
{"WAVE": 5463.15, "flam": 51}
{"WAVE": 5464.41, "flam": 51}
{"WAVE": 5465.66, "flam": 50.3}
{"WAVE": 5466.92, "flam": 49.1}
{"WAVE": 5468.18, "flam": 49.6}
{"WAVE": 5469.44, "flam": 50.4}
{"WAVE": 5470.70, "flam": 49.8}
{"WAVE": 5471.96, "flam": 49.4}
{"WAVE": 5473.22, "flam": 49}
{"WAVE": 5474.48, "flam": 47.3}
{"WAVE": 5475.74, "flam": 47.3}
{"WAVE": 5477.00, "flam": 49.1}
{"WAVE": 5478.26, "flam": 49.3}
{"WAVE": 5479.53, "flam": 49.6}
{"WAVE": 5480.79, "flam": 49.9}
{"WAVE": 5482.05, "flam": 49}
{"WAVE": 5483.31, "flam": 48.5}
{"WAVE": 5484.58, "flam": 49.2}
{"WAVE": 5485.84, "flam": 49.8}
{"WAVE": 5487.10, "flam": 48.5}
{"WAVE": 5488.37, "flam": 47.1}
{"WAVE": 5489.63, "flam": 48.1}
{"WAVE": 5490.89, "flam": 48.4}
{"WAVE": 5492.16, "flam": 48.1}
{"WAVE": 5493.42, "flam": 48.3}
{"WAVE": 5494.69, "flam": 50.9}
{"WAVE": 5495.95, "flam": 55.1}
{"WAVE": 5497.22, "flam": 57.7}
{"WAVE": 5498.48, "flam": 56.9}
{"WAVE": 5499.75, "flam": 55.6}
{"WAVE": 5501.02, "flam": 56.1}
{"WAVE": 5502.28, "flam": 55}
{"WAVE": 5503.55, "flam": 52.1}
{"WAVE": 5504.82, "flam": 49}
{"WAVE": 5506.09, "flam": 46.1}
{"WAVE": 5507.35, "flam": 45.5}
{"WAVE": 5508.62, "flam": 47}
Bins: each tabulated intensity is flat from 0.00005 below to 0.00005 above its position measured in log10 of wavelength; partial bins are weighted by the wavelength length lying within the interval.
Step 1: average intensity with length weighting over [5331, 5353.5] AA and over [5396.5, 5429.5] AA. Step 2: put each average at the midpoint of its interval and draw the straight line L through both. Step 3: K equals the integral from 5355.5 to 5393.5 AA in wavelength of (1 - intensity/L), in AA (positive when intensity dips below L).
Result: -1.2 AA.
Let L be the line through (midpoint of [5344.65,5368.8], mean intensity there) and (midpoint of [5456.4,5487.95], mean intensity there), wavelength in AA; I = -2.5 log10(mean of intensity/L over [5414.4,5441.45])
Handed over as 0.29 mag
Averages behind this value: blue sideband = 42.3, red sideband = 50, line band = 36.1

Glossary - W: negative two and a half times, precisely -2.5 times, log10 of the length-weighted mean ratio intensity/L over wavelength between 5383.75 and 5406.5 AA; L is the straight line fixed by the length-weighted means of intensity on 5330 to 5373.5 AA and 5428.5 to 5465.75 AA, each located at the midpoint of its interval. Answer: 0.07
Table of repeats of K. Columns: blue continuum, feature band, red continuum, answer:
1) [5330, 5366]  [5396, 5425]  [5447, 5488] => 4.7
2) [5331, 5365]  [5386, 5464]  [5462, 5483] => 9.3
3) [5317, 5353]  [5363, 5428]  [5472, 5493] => 6.6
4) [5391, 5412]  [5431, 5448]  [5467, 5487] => 1.6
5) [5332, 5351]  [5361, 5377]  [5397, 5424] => 0.0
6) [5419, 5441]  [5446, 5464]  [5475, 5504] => -3.2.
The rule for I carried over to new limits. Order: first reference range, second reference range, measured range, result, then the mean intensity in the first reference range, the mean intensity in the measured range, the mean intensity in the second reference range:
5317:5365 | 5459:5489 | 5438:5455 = 0.082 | 41.3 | 44.6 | 49.8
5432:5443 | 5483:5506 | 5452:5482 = -0.106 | 38.4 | 49.6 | 51.3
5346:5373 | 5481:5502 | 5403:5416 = 0.122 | 41.6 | 40.4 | 51.1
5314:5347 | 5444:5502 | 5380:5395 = 0.094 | 40.7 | 40.7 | 49.9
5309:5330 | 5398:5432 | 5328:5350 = -0.028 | 40.3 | 40.8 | 37.7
